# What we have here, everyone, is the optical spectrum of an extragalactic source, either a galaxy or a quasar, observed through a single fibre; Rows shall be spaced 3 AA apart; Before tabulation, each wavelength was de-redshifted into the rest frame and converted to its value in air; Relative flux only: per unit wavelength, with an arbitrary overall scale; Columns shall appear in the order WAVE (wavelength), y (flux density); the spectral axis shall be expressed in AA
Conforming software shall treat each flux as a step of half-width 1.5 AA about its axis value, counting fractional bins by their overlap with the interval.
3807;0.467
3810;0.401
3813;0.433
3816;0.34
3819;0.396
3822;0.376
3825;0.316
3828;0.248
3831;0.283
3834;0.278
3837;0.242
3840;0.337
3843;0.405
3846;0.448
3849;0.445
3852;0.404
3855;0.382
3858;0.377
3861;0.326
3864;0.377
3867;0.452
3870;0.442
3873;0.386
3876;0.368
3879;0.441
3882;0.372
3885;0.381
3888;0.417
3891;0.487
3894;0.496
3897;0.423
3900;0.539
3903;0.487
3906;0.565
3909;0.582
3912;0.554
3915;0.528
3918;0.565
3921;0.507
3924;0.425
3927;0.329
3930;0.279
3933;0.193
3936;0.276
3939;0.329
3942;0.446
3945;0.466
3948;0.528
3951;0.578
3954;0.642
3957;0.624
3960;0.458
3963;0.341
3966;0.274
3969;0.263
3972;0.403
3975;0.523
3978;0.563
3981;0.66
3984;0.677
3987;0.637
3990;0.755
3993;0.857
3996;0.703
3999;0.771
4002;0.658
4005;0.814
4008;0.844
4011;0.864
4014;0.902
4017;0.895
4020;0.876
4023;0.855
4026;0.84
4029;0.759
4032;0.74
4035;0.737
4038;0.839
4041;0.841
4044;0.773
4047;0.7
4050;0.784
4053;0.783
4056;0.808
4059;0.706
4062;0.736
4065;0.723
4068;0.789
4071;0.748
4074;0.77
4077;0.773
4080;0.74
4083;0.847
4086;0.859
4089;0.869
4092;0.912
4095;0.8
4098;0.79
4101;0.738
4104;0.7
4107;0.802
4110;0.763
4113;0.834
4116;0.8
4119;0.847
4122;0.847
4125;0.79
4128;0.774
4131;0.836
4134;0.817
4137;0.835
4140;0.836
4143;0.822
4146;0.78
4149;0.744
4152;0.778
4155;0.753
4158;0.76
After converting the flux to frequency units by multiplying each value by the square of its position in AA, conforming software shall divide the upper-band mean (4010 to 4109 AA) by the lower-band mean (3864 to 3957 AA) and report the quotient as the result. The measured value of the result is 1.9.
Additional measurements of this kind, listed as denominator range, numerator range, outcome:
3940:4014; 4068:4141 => 1.42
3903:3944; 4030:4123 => 1.97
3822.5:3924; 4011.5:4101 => 2.08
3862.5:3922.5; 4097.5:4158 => 1.90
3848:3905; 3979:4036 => 1.97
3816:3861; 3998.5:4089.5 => 2.51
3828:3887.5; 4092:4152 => 2.44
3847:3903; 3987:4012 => 1.96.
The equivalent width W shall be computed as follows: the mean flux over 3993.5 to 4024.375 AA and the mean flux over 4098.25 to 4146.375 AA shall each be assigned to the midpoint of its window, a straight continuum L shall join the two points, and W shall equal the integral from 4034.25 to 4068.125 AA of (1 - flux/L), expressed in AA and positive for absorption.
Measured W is 1.86 AA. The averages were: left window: 0.819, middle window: 0.768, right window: 0.802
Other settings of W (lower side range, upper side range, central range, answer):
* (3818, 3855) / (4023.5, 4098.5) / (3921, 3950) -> 9.01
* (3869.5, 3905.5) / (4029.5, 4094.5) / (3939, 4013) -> 3.14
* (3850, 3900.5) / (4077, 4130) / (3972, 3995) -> -1.89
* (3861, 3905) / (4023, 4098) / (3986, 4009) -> -3.27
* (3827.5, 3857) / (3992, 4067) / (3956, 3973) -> 6.66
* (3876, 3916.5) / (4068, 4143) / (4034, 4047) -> -1.57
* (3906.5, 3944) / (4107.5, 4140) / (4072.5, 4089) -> -1.67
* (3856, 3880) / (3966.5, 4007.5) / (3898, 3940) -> 4.23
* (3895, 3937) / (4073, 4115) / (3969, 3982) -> 1.54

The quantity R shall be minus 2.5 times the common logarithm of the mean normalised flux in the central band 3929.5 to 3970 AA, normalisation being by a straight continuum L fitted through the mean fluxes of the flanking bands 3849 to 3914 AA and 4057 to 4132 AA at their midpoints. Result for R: 0.323 mag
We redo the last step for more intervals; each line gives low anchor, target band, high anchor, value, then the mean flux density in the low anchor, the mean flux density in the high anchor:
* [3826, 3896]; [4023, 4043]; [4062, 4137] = -0.17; 0.382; 0.798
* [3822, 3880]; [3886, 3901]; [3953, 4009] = -0.06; 0.366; 0.601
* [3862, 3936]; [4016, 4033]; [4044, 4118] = -0.22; 0.437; 0.782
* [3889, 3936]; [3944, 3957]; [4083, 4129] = -0.07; 0.457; 0.81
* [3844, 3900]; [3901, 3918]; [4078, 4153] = -0.15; 0.416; 0.806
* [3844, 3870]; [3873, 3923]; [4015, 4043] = 0.06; 0.404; 0.821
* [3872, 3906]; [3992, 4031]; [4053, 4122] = -0.24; 0.443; 0.79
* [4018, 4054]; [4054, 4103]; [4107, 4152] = 0.02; 0.795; 0.808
